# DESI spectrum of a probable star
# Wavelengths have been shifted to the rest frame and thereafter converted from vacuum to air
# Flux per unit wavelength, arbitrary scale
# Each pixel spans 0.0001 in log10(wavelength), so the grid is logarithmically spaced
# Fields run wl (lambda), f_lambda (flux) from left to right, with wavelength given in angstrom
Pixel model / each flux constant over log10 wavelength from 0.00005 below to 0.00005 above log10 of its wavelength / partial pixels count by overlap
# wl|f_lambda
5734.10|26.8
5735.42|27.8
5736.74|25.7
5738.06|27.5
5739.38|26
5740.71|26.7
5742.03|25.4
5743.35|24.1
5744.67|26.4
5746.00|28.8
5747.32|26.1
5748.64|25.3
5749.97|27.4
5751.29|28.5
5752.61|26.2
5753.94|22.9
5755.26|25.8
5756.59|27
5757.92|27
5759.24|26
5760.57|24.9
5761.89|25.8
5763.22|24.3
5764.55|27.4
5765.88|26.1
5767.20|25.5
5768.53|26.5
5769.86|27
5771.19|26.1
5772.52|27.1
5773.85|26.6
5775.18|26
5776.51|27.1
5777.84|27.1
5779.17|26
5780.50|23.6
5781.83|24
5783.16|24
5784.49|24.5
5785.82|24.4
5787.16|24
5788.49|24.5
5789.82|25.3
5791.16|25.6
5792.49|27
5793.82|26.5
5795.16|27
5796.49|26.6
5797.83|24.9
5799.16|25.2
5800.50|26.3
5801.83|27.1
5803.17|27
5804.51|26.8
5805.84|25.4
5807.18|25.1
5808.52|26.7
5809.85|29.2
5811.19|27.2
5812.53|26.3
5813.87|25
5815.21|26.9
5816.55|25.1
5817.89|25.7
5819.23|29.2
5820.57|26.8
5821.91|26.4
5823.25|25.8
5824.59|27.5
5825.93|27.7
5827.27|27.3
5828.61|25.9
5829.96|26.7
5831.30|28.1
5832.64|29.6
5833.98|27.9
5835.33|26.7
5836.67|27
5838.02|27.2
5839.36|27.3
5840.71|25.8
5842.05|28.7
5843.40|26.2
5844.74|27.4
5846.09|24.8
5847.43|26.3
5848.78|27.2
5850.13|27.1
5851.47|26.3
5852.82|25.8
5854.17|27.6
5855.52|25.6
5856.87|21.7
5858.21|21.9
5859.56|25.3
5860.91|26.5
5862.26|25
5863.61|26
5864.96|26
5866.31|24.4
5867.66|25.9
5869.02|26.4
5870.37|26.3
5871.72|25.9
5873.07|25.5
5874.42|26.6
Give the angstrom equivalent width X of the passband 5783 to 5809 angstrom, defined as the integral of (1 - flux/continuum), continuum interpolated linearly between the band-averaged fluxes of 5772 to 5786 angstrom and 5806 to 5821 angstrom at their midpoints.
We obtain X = 0.3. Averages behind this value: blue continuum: 25.5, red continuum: 26.6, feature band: 25.7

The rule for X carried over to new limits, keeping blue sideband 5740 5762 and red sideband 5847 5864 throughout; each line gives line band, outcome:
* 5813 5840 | -1.3 angstrom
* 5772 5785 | 0.2 angstrom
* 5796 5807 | -0.1 angstrom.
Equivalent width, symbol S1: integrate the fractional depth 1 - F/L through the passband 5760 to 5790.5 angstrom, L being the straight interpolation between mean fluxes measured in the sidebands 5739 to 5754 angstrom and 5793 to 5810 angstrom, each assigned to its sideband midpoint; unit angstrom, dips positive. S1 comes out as 0.9 angstrom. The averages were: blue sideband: 26.3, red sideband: 26.4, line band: 25.6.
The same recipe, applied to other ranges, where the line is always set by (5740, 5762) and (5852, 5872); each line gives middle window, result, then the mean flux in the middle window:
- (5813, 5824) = -0.3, 26.4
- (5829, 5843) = -1.0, 27.4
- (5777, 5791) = 0.6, 24.8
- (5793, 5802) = -0.1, 26.2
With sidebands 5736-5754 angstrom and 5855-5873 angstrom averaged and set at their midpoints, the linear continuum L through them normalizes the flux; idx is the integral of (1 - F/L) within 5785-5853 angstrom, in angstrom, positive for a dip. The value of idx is -2.5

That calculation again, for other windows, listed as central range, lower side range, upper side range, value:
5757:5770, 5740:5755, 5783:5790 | -0.3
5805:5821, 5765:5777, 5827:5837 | 0.3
